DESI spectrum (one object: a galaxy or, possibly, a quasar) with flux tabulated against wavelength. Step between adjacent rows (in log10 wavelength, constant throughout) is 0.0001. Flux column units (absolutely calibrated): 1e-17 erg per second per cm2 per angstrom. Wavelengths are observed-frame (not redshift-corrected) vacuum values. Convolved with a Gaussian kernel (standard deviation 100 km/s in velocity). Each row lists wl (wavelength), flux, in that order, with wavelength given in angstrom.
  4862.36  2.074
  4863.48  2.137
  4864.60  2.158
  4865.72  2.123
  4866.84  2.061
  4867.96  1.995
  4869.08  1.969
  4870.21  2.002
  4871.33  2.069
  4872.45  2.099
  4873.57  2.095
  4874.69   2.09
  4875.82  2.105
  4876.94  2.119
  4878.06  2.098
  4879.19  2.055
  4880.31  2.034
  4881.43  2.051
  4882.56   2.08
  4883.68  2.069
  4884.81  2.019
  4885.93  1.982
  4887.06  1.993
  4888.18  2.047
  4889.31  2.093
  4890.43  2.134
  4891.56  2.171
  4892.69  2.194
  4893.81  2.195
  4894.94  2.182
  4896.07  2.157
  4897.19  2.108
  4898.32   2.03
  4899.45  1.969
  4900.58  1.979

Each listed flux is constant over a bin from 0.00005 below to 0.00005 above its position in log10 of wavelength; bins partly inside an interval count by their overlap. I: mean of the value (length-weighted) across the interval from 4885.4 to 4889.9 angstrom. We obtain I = 2.03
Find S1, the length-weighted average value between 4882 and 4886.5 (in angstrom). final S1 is 2.04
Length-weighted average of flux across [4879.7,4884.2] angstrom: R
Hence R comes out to 2.06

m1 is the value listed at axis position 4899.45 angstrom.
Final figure 1.969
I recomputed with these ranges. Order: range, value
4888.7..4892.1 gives 2.13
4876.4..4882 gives 2.07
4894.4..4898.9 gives 2.12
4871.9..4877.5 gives 2.1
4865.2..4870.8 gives 2.03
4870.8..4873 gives 2.09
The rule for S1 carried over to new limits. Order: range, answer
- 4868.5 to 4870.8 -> 1.98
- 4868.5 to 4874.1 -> 2.05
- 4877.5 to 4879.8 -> 2.07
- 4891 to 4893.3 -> 2.19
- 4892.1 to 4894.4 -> 2.19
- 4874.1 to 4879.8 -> 2.09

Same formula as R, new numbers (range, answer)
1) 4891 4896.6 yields 2.18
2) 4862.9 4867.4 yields 2.12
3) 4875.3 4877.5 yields 2.12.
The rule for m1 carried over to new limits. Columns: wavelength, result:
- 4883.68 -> 2.069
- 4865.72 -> 2.123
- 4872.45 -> 2.099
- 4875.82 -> 2.105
